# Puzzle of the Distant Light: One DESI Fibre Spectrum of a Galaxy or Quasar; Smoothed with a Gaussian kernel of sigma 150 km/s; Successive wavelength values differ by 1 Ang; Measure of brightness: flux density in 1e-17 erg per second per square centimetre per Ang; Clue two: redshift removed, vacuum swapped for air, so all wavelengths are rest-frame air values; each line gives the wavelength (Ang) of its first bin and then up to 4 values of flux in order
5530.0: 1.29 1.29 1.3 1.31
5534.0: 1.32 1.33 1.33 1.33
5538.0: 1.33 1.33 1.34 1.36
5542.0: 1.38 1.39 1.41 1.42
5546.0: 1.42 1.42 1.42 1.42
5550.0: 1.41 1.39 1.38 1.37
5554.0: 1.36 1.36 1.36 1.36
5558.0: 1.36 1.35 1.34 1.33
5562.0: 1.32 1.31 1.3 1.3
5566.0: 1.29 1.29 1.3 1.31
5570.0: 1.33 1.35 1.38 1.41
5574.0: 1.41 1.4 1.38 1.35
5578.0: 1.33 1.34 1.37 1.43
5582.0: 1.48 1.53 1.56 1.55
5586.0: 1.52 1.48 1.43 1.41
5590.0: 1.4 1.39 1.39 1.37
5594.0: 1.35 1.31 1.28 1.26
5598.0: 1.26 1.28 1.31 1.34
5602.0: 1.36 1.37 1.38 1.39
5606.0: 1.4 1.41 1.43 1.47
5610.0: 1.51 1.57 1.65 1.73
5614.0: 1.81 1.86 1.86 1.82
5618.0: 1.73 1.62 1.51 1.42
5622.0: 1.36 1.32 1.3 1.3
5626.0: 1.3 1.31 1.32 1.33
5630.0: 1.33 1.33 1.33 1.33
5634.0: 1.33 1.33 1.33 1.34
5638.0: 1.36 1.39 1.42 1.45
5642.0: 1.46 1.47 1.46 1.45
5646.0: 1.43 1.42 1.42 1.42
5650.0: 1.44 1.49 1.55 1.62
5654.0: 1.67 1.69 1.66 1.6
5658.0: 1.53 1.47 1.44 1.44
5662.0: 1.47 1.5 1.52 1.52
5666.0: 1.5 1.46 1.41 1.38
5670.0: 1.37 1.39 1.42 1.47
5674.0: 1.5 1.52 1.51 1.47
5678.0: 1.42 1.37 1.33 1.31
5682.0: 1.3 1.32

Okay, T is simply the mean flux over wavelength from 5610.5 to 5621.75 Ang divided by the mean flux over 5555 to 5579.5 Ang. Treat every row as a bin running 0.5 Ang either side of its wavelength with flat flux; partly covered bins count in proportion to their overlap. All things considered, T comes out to 1.3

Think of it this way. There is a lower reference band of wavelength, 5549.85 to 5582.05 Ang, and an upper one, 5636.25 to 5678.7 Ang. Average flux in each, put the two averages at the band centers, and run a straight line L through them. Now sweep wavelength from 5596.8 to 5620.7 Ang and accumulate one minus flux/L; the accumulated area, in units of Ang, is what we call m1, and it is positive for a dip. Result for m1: -1.8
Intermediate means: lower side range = 1.35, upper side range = 1.47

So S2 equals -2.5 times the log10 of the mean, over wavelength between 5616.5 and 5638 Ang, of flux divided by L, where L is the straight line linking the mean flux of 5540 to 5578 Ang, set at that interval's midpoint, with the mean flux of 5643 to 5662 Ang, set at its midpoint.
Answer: 0.06 mag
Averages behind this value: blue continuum 1.36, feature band 1.39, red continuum 1.51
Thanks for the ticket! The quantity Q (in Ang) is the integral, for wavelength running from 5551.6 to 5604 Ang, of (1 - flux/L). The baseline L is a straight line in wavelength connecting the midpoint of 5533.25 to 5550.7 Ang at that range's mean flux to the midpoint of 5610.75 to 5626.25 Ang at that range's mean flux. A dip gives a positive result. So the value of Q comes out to 3.6 Ang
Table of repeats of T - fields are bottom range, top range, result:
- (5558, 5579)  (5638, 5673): 1.10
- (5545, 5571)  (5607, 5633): 1.11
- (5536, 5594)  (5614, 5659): 1.06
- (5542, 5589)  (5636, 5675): 1.06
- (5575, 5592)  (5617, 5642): 0.97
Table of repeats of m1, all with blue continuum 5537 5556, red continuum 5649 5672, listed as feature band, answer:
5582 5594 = -0.24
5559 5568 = 0.57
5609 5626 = -1.37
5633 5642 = 0.65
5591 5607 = 1.07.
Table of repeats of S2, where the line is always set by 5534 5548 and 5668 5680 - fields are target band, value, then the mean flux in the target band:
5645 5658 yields -0.08 mag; 1.53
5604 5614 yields -0.09 mag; 1.52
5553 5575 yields 0.03 mag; 1.34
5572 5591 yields -0.03 mag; 1.43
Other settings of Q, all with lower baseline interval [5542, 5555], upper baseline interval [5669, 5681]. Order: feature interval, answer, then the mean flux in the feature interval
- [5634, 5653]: -0.1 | 1.43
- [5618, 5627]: 0.1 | 1.41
